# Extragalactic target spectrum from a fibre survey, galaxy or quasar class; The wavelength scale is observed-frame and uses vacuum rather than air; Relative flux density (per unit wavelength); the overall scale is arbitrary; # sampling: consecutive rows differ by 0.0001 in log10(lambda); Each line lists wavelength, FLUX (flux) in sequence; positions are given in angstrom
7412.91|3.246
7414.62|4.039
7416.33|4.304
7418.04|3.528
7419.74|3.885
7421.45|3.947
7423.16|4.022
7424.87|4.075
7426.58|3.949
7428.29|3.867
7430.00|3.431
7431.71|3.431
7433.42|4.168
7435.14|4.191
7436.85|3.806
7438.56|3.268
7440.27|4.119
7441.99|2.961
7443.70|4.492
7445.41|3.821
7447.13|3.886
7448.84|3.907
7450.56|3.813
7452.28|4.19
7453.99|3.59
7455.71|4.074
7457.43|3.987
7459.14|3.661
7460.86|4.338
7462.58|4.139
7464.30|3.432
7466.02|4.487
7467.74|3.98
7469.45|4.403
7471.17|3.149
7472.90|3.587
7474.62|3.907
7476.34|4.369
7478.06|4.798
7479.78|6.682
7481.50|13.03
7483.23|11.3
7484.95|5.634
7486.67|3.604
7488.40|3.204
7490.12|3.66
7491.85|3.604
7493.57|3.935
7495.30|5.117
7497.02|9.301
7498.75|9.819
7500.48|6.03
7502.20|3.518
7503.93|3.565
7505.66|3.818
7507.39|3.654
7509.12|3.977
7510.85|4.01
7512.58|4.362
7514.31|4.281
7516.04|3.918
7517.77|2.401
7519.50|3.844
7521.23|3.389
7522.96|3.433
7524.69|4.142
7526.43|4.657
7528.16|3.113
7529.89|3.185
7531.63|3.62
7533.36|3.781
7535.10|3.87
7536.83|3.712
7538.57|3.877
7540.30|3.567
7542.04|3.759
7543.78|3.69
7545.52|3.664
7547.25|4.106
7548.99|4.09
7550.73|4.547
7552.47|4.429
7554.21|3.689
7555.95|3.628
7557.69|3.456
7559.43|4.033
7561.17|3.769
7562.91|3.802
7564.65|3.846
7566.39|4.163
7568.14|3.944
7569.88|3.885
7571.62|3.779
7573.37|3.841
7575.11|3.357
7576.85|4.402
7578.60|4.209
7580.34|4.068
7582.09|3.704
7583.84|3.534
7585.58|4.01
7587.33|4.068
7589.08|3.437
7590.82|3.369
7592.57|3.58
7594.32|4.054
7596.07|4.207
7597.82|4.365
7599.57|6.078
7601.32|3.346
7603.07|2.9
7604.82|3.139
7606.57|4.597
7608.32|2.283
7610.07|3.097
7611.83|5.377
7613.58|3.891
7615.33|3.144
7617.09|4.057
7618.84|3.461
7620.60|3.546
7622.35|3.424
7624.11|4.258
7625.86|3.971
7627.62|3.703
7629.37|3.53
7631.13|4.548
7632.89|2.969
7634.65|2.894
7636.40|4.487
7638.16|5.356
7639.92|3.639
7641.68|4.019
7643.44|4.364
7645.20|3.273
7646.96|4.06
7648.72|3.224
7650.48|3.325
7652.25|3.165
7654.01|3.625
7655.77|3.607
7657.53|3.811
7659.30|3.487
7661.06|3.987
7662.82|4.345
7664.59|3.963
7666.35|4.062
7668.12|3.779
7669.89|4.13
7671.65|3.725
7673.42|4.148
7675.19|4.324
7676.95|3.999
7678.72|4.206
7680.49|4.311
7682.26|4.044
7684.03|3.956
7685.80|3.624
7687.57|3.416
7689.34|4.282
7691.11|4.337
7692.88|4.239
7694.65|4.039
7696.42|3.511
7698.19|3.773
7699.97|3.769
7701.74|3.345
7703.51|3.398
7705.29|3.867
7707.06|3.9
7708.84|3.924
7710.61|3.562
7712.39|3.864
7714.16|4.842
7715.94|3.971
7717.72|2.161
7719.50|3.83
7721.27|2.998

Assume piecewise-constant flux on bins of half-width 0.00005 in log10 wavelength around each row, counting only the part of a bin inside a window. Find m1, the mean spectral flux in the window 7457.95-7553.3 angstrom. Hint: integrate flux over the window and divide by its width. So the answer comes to 4.49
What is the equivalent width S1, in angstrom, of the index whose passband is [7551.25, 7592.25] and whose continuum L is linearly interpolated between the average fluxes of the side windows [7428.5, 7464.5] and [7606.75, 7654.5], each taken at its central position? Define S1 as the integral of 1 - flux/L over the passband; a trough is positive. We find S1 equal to -0.8 angstrom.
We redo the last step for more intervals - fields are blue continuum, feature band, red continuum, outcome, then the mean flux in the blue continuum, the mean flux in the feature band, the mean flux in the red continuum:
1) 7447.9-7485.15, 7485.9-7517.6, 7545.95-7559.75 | -0.32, 4.92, 4.59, 3.99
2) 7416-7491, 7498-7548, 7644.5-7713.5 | 2.32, 4.37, 4.01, 3.84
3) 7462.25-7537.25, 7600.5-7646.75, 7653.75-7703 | 4.36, 4.63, 3.75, 3.92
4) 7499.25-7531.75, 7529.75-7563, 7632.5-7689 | 0.61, 3.91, 3.83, 3.87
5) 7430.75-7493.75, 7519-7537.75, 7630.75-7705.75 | 2.48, 4.45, 3.7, 3.87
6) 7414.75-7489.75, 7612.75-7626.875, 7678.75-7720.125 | 1.02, 4.38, 3.72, 3.83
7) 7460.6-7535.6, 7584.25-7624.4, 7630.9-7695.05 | 3.52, 4.64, 3.8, 3.91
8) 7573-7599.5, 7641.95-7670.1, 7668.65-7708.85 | 1.23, 3.95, 3.76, 3.92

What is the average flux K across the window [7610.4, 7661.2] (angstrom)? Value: 3.79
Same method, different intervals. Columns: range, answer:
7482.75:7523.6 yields 4.67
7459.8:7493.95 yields 4.97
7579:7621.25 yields 3.81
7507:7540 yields 3.75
